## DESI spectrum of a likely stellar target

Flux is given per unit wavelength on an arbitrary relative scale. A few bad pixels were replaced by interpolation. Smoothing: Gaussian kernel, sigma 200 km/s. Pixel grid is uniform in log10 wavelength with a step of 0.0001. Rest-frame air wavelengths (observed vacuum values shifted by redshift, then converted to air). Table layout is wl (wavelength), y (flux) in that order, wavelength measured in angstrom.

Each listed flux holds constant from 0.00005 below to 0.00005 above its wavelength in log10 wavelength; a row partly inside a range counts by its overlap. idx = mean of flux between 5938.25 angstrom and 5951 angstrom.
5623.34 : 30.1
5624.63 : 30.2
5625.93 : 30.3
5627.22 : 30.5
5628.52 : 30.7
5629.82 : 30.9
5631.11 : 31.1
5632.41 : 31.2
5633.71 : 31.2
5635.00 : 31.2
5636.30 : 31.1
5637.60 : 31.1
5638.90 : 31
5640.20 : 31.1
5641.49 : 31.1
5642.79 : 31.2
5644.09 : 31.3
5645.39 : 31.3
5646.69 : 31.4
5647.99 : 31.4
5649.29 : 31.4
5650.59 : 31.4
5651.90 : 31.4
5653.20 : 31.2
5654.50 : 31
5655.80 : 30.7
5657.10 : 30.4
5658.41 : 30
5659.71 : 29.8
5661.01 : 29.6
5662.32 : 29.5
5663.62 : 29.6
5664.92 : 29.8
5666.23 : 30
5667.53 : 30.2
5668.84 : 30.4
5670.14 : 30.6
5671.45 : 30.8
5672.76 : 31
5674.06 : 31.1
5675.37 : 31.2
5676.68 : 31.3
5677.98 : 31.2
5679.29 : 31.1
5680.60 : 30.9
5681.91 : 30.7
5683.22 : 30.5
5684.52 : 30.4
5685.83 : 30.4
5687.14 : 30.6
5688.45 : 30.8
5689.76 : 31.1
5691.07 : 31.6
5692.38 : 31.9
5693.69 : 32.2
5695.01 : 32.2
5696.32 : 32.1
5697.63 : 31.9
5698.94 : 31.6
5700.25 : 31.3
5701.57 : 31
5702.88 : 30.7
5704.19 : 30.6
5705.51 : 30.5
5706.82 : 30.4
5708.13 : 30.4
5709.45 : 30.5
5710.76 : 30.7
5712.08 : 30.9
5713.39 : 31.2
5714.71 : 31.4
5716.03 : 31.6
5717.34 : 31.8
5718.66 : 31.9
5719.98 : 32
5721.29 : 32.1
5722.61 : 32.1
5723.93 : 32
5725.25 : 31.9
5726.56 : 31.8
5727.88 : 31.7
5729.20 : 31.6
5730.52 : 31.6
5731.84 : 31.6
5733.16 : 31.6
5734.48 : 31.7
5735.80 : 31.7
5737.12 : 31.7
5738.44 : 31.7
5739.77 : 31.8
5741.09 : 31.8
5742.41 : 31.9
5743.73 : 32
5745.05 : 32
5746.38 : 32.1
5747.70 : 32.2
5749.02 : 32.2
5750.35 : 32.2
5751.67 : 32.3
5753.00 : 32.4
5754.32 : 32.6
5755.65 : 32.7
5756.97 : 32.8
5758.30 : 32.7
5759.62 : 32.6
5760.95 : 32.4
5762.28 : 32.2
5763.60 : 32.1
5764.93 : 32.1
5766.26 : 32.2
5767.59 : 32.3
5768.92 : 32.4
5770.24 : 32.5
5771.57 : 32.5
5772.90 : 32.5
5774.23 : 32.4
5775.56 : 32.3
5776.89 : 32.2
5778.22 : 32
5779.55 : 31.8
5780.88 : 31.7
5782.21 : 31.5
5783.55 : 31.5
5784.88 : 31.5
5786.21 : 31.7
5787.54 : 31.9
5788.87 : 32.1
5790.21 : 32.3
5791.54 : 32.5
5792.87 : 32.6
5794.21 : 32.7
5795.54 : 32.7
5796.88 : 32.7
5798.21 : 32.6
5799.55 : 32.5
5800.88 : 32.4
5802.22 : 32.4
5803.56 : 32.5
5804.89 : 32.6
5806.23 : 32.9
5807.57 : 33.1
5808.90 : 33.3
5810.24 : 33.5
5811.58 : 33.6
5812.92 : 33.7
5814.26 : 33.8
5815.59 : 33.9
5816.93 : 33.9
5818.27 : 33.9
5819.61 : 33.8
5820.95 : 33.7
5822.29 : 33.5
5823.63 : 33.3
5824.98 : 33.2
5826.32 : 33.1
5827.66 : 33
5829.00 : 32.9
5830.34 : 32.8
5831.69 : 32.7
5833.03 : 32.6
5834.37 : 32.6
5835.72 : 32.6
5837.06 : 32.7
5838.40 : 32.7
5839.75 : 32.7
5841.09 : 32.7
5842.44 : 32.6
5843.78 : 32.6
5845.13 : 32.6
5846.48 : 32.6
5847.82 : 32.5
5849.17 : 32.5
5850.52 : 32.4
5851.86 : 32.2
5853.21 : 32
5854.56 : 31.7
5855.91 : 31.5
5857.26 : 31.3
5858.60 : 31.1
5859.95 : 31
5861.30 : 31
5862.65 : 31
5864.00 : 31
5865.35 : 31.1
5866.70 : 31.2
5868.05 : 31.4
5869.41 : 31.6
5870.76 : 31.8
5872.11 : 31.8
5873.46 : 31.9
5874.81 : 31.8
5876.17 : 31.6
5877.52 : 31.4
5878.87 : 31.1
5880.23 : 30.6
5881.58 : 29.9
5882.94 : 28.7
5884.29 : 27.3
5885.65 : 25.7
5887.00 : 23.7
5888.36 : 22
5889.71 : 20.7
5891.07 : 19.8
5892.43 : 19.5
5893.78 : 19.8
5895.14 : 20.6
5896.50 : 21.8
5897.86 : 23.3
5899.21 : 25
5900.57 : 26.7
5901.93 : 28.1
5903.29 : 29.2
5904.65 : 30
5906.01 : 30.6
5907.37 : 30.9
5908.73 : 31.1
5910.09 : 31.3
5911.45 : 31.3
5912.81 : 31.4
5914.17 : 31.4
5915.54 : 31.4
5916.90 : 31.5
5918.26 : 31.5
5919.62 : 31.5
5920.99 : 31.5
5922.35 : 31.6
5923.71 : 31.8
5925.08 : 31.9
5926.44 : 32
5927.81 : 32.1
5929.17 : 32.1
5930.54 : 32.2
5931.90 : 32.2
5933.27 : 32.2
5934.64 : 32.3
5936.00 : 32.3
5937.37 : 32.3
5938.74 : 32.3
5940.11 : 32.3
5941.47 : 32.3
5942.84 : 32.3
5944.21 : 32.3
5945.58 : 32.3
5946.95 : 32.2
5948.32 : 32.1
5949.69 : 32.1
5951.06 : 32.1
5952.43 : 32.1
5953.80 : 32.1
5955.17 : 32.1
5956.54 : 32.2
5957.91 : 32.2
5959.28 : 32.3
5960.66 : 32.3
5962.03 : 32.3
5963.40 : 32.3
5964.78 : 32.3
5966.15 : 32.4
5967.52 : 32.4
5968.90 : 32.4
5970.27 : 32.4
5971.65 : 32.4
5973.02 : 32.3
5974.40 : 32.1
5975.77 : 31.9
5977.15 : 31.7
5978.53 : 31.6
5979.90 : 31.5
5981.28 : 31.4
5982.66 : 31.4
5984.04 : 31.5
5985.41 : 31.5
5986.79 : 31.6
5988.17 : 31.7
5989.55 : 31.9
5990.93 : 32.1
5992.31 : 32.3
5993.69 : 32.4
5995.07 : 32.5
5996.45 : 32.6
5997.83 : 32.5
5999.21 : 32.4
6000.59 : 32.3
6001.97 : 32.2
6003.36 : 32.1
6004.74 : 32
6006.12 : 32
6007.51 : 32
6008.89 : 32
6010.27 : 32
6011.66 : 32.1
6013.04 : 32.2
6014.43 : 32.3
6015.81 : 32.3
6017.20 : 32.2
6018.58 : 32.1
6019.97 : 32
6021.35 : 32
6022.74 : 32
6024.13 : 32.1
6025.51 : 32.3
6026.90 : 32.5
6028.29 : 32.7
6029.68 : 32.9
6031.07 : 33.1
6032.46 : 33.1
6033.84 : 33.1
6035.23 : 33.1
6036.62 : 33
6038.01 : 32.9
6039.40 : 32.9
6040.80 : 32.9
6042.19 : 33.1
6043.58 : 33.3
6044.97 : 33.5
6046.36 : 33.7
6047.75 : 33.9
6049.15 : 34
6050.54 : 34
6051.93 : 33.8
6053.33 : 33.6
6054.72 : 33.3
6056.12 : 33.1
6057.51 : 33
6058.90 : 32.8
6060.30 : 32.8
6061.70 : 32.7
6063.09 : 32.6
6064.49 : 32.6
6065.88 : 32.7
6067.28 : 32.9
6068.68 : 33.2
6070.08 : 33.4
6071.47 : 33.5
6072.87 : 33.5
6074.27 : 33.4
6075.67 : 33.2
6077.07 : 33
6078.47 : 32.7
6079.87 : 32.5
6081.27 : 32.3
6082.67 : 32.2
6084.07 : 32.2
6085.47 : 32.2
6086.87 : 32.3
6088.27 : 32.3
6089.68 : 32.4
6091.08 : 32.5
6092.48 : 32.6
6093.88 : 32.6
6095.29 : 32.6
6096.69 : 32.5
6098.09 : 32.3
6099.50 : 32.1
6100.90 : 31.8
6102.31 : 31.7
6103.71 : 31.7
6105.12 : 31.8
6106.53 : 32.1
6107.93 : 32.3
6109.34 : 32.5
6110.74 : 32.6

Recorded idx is 32.2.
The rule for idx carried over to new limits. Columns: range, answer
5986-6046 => 32.4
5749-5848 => 32.6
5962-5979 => 32.2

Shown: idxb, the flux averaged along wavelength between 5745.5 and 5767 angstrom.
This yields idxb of 32.3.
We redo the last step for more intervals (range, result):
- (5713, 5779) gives 32.1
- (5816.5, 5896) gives 30.5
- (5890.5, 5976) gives 30.6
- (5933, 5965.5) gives 32.2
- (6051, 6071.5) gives 33.1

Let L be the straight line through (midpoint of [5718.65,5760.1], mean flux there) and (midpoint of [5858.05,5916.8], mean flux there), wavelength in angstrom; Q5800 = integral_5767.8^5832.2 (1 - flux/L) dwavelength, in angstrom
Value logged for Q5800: -4.5 angstrom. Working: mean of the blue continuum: 32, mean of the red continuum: 28.5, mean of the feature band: 32.7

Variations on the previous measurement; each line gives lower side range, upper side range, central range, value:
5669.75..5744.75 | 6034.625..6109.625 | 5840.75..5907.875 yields 6.2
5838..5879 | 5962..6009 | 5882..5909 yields 5.7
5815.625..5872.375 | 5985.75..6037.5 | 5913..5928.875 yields 0.3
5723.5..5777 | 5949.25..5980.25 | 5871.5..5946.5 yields 6.4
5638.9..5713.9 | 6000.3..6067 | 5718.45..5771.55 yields -1.4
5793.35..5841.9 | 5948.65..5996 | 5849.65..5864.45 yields 0.6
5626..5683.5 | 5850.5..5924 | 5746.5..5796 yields -3.8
